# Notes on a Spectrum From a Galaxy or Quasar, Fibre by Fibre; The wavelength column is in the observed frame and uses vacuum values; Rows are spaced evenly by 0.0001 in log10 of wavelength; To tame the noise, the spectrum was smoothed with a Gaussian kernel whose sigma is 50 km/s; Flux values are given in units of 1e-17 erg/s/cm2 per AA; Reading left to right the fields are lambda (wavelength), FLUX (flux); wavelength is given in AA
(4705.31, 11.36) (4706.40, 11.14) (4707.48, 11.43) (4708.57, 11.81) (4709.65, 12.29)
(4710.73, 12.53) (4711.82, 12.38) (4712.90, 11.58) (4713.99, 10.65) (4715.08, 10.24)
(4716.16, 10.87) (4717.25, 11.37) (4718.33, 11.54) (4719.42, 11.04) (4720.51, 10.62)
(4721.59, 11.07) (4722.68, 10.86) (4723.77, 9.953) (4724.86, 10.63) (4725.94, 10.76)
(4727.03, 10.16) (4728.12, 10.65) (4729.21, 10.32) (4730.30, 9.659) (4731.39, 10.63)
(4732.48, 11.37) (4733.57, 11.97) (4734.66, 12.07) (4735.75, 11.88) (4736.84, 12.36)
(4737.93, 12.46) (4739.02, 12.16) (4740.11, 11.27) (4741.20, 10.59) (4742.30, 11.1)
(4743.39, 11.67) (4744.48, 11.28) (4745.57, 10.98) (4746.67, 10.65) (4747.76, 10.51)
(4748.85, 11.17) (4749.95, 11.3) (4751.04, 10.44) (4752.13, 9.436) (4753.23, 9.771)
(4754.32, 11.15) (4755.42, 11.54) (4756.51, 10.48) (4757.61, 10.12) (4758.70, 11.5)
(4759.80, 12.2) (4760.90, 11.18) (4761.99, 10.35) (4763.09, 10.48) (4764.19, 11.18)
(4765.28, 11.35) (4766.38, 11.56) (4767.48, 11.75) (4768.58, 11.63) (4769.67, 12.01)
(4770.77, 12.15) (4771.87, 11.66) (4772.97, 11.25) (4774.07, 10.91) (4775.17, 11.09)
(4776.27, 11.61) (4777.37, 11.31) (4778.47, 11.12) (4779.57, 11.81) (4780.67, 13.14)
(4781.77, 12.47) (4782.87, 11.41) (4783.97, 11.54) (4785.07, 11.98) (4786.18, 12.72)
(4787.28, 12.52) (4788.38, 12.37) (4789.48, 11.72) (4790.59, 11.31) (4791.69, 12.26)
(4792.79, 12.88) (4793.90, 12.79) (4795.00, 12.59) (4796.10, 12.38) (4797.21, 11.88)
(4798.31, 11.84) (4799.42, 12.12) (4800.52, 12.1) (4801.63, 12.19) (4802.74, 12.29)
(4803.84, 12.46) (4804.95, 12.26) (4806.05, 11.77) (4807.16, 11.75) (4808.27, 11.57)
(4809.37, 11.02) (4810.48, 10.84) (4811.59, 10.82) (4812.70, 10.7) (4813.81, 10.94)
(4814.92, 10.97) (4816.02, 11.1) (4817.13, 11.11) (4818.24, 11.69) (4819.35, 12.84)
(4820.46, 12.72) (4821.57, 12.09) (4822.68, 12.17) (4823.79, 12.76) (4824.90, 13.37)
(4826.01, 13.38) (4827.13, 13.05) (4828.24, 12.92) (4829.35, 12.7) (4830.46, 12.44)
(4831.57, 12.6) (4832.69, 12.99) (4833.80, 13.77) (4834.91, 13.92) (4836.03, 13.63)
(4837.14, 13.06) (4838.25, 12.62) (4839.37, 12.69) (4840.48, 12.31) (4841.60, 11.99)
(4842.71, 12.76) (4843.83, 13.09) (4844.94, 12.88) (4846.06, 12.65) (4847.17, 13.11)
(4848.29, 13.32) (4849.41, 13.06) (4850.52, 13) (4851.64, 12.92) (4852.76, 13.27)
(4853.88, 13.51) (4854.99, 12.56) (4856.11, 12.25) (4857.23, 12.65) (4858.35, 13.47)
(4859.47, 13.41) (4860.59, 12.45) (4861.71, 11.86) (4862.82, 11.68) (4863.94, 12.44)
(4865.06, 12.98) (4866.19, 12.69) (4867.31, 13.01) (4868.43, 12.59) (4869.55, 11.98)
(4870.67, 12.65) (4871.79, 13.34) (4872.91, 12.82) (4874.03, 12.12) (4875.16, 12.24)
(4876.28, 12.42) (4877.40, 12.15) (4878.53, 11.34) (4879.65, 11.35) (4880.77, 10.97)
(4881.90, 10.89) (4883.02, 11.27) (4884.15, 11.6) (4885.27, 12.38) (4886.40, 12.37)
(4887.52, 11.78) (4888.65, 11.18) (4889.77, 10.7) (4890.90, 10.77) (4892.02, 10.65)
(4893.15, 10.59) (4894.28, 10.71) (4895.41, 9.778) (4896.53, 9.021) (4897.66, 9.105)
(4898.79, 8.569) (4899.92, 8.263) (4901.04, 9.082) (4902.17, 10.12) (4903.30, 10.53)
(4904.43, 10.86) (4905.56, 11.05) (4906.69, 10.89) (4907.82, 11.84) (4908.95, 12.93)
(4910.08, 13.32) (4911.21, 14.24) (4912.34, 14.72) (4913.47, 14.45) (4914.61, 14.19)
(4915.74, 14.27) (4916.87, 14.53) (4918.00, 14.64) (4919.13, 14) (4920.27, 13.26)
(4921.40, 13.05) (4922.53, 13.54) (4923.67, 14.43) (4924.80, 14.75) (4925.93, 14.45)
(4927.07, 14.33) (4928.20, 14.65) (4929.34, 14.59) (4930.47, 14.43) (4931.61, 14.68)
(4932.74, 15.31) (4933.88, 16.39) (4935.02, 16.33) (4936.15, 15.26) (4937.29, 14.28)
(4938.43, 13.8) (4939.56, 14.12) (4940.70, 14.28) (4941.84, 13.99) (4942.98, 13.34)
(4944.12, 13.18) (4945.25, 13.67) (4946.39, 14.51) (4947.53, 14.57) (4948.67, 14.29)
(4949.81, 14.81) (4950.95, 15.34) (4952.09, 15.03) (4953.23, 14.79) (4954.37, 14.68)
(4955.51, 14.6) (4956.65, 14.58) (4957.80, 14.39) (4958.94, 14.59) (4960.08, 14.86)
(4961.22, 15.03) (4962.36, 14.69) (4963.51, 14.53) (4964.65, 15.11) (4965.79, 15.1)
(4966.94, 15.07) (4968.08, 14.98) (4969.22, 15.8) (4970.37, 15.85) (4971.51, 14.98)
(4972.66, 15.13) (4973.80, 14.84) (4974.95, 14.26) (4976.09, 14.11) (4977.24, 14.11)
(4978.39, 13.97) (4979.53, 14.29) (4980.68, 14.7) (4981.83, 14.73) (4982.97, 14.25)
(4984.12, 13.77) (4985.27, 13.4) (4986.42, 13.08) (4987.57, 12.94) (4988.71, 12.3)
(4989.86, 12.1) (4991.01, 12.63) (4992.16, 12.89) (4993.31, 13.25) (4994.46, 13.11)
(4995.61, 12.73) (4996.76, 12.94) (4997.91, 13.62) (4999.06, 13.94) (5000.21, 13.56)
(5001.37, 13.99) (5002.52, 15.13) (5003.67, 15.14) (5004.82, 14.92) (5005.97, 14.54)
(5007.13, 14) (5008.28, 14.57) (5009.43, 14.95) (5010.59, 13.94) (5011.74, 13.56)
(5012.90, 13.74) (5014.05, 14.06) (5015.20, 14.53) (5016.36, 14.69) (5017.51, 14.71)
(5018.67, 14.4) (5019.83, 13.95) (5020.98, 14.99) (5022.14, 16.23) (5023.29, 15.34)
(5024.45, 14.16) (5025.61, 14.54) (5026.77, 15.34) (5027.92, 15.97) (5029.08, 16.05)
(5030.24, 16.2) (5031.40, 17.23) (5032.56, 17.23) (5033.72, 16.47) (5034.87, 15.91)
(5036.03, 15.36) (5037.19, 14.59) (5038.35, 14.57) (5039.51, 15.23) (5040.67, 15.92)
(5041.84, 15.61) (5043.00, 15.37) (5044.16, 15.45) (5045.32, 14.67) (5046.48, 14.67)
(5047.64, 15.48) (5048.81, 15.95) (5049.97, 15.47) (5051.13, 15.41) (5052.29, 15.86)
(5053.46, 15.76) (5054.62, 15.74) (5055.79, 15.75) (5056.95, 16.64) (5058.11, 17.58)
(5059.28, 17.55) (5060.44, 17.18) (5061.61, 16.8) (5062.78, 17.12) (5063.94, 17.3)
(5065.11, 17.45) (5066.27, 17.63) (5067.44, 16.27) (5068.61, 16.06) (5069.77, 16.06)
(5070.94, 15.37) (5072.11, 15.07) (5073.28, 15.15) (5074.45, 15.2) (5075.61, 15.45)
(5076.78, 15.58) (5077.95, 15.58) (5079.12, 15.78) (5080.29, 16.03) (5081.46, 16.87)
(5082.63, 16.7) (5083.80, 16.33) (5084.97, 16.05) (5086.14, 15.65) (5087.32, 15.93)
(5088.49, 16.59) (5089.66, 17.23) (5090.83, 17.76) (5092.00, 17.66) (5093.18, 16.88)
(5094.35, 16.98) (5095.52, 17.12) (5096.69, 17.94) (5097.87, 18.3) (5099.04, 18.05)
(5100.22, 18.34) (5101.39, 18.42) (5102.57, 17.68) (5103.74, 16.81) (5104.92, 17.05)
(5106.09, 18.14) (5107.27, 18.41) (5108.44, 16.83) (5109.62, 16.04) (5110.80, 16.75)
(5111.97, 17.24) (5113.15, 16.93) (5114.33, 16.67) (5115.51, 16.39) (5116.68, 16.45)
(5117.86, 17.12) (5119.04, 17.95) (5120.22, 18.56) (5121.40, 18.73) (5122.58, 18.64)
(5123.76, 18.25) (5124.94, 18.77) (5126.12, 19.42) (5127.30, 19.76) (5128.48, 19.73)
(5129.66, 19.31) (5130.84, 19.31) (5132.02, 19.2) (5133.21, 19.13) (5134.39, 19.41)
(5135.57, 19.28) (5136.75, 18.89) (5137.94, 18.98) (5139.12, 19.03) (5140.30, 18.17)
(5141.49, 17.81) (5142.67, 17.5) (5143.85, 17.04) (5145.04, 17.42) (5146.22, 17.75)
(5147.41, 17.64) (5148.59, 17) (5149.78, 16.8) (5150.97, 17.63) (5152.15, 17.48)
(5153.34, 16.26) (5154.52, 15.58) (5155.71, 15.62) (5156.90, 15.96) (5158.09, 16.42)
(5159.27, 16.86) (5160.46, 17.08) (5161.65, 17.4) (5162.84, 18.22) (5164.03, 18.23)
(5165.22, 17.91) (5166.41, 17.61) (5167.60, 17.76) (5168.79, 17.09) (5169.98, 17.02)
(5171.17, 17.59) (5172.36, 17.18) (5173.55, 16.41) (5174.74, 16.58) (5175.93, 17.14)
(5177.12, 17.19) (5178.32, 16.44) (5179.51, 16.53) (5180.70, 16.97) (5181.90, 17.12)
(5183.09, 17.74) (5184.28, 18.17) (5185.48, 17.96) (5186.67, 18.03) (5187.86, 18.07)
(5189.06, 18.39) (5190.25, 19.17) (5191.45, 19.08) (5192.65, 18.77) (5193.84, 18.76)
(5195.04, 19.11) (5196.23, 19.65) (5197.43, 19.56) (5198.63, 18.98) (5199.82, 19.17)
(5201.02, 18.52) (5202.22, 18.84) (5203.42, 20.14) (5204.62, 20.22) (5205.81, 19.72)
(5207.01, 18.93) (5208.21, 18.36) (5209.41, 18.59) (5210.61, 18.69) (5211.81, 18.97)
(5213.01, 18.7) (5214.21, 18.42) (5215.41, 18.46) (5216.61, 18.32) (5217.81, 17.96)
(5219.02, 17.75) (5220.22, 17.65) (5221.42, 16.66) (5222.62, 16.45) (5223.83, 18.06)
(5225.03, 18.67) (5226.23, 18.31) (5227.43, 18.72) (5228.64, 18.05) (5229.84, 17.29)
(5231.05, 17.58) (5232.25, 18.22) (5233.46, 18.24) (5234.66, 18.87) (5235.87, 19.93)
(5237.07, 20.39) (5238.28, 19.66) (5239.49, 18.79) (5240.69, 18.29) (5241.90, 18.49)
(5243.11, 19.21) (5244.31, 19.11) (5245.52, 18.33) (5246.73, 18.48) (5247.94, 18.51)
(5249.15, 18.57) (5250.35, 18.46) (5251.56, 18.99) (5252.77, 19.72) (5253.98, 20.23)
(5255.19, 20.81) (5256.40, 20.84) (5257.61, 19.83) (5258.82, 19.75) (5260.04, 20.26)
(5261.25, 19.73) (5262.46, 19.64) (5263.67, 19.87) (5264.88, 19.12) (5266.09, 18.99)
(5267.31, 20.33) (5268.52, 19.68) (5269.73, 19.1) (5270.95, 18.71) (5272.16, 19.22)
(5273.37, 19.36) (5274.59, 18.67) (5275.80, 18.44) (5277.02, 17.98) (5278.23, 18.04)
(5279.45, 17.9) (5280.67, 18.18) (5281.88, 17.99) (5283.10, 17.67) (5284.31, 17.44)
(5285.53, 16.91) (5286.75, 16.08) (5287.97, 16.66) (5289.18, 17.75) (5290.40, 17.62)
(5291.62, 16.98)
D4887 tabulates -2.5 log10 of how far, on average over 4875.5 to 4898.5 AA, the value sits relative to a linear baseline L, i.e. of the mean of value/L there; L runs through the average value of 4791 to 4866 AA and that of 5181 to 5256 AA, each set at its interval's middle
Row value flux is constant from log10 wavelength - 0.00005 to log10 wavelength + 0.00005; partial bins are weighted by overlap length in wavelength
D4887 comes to 0.21 mag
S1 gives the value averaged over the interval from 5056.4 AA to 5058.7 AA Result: 17.1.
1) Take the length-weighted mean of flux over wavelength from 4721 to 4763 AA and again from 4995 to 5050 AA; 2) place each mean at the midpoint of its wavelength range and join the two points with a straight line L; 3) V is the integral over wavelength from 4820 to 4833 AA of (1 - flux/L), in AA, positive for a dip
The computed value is -0.64 AA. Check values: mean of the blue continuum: 11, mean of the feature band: 12.8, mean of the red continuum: 14.9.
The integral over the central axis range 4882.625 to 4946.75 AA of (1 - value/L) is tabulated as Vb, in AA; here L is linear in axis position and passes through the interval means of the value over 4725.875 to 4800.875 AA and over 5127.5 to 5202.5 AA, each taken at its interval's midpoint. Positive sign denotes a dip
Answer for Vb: 5.1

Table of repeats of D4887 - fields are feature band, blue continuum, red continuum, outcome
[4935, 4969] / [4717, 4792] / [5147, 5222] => -0.02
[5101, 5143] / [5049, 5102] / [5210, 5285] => -0.06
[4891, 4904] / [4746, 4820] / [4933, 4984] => 0.36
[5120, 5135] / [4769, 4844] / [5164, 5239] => -0.12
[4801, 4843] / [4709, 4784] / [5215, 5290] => 0.01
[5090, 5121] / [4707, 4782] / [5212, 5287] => -0.05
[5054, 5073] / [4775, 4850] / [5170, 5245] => -0.03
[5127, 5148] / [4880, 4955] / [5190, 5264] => -0.09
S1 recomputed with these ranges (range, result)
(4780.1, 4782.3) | 12.8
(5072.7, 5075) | 15.2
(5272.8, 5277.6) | 18.6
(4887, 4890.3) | 11.2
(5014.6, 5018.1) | 14.6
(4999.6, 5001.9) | 13.7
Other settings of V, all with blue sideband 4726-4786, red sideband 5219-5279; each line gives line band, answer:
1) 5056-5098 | -0.84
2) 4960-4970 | -0.38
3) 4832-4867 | -0.46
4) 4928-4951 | -0.73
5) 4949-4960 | -0.32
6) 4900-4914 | 1.79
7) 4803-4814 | 0.56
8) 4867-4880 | 0.74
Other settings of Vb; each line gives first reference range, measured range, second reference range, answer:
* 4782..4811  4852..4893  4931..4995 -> 2.9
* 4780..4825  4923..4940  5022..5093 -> -0.9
